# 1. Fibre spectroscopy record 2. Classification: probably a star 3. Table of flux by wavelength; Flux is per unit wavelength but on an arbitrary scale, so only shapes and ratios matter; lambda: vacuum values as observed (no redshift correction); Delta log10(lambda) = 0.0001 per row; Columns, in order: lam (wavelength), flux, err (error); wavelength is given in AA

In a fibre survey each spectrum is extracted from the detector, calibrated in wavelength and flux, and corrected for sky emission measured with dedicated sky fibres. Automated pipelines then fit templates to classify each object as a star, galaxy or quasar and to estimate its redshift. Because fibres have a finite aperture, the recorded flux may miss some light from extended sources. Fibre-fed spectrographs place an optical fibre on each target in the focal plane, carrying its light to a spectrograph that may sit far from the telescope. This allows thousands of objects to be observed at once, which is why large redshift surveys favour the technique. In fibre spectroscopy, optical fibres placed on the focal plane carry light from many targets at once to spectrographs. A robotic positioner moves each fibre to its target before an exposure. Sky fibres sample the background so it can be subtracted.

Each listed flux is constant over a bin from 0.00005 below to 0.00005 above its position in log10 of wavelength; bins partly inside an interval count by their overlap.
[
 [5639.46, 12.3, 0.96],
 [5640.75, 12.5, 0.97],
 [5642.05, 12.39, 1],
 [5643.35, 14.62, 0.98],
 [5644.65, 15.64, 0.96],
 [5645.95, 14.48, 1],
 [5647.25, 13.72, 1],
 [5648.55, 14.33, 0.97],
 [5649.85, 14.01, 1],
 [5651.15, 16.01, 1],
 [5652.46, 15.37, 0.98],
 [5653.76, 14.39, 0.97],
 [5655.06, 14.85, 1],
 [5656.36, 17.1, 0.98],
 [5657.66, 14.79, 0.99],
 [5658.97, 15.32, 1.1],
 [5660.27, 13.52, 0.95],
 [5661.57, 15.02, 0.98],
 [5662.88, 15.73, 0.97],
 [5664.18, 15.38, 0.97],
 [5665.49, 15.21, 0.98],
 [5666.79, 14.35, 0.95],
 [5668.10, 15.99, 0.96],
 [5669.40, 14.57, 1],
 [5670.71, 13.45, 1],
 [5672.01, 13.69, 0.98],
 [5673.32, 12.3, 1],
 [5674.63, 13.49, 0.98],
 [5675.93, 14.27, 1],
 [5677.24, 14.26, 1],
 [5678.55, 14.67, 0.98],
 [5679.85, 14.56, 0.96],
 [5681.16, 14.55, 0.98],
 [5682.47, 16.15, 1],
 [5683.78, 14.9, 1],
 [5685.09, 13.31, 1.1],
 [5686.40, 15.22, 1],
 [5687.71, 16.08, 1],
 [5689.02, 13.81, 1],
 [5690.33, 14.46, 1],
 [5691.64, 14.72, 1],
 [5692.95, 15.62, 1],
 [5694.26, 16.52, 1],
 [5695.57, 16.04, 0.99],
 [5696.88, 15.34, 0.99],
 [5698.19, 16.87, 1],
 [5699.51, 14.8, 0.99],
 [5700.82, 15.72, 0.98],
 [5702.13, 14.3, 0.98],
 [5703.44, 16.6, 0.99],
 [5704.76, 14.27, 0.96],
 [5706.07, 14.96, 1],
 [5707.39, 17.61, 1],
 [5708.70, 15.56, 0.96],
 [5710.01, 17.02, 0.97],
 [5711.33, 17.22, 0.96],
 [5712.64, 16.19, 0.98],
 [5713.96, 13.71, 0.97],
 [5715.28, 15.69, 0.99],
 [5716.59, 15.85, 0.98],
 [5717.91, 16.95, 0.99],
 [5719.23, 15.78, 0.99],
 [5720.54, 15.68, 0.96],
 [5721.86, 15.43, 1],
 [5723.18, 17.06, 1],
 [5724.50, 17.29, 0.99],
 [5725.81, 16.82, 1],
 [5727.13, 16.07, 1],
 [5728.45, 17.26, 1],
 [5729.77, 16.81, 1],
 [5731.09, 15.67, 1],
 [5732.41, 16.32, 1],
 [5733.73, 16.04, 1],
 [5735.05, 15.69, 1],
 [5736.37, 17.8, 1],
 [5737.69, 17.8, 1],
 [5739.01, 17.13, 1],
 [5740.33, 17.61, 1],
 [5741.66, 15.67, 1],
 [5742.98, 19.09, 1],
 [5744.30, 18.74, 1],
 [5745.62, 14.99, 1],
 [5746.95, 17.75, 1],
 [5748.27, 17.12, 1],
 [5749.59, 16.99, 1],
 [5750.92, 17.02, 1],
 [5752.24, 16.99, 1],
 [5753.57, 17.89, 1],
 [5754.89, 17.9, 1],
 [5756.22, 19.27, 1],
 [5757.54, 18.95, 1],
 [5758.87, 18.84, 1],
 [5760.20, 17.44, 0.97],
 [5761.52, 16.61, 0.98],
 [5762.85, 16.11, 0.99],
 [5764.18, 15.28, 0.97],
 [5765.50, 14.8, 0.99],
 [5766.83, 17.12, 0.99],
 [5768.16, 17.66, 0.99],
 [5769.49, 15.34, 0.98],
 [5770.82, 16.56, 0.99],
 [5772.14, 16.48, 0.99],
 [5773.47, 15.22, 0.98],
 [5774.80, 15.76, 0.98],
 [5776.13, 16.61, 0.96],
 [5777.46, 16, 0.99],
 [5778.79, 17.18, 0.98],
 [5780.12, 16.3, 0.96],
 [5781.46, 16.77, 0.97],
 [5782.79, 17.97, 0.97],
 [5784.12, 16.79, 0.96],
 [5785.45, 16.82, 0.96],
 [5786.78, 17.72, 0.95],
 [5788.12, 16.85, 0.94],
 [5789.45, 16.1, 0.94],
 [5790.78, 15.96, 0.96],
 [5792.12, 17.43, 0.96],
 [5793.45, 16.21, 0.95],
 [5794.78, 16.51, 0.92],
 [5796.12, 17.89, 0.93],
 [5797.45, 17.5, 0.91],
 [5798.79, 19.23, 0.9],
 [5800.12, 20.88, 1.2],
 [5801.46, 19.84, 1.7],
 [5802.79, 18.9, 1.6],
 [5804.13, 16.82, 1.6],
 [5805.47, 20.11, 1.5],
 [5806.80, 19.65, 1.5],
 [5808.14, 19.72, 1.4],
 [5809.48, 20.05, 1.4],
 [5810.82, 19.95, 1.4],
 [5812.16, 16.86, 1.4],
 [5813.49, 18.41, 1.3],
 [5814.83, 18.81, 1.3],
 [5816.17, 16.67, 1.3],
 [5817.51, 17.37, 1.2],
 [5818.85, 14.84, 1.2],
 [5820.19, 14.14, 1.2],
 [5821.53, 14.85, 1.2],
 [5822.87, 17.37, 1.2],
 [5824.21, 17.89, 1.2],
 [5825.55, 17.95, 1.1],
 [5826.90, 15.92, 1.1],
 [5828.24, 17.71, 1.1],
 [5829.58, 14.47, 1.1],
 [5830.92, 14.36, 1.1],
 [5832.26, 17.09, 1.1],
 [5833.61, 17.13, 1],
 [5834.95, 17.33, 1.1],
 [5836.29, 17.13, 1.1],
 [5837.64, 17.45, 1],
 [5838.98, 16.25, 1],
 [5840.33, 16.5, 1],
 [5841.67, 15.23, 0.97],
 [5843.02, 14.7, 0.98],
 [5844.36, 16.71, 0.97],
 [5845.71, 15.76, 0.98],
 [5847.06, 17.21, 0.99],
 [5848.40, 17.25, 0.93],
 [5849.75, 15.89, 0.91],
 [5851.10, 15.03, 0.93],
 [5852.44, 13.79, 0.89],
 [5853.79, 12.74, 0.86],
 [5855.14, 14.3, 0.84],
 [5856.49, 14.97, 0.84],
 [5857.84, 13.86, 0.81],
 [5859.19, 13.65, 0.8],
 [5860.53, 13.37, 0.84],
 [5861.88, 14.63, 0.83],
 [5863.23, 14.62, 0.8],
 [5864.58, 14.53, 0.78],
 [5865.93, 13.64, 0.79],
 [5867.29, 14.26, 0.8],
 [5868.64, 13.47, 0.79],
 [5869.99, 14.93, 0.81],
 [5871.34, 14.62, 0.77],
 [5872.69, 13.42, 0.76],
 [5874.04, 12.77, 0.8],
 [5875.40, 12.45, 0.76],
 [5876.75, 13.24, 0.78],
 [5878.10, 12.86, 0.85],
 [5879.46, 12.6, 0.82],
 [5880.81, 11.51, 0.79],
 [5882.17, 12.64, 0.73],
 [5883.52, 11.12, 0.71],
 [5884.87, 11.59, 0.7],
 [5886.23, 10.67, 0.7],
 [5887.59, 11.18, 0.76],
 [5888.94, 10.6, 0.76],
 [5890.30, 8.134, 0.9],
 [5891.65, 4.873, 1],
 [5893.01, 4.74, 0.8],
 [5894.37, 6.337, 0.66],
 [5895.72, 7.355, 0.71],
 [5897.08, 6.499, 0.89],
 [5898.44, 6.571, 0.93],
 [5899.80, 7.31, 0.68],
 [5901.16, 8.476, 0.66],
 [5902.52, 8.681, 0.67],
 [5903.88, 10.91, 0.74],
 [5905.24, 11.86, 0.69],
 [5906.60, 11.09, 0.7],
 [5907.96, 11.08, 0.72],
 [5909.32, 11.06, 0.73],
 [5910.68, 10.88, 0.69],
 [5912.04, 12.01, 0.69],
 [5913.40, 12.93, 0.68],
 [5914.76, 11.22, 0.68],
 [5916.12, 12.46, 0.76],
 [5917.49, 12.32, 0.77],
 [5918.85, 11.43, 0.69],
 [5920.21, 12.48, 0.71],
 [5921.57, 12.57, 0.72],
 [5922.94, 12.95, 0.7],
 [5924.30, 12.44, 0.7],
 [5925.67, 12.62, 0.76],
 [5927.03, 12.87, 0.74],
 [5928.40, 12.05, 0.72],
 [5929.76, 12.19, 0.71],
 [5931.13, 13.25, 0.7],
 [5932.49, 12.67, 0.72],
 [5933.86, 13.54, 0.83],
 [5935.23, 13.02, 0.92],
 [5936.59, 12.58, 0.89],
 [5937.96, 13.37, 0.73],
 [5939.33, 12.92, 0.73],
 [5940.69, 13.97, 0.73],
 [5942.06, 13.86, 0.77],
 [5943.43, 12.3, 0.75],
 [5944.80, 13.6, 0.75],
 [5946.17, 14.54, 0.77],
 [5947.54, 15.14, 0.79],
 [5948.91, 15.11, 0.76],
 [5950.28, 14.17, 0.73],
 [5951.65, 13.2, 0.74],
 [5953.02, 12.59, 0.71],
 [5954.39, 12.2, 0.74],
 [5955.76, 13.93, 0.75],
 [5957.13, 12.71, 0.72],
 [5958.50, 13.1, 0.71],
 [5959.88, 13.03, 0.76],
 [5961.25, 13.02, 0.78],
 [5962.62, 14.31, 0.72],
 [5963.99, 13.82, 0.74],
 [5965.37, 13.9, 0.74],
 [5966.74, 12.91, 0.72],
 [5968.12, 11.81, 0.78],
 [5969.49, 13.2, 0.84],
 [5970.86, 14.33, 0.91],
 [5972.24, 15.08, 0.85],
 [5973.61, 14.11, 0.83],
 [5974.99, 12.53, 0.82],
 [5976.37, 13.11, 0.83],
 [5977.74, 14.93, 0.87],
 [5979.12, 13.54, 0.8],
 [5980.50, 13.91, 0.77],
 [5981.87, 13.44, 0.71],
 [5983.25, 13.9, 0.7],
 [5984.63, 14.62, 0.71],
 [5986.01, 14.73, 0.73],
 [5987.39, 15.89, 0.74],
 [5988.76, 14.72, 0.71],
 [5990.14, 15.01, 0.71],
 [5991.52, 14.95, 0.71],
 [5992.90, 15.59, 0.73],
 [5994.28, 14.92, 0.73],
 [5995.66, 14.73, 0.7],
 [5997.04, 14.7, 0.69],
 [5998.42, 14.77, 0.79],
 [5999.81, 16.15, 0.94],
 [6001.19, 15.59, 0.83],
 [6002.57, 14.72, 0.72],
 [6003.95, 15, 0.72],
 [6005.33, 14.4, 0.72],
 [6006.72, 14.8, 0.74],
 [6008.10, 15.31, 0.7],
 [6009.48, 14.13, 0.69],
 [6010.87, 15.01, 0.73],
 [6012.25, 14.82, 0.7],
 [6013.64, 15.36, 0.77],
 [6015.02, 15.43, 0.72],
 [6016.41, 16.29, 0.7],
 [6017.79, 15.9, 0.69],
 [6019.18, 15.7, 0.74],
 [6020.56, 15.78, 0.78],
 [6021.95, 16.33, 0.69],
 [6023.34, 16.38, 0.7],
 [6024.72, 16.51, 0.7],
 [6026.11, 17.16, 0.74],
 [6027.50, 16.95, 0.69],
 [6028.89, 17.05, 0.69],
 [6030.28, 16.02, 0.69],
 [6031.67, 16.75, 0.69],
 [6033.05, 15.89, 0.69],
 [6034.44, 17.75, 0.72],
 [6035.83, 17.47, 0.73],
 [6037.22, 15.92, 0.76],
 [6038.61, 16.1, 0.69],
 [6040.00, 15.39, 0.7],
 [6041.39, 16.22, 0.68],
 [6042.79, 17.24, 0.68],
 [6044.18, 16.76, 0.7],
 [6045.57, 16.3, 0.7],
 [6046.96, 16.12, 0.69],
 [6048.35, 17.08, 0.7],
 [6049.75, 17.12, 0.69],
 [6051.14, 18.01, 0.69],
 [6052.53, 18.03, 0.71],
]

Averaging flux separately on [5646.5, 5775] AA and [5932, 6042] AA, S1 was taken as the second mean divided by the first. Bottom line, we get 0.92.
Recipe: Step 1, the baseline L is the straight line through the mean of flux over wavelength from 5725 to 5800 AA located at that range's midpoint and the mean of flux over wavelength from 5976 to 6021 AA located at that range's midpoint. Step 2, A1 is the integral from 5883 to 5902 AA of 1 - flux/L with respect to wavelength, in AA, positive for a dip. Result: 9.1 AA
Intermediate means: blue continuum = 17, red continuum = 14.9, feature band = 8.22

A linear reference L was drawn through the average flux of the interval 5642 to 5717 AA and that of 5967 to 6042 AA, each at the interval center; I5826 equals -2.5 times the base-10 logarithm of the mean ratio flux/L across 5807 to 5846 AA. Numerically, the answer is -0.12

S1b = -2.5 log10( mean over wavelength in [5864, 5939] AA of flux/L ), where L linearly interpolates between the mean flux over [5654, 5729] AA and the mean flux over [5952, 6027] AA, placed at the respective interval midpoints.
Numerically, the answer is 0.28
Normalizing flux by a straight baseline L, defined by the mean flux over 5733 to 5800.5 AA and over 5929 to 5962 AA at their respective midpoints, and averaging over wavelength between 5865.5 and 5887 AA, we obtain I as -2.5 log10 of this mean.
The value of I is 0.153 mag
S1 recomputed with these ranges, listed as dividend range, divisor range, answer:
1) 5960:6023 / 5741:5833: 0.85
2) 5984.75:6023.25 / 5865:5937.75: 1.34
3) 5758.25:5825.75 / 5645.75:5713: 1.15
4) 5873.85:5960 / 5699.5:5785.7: 0.70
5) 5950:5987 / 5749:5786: 0.80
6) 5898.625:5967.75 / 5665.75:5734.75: 0.81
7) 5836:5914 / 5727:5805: 0.73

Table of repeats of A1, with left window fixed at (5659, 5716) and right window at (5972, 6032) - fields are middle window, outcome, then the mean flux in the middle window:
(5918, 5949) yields 4.23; 13.1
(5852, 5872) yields 1.34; 14.1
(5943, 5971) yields 3.09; 13.5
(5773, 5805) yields -4.57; 17.2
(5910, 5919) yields 1.91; 11.9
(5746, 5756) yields -1.53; 17.4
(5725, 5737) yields -1.13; 16.5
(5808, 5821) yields -2.12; 17.6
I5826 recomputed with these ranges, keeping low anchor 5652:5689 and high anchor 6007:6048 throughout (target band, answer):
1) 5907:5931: 0.28 mag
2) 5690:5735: -0.08 mag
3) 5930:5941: 0.20 mag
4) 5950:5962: 0.21 mag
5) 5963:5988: 0.15 mag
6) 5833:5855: -0.04 mag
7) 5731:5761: -0.16 mag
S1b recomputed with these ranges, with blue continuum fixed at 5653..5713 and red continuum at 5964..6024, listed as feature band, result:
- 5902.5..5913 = 0.309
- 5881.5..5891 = 0.341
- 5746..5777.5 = -0.130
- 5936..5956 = 0.092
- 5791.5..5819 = -0.222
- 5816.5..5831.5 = -0.083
